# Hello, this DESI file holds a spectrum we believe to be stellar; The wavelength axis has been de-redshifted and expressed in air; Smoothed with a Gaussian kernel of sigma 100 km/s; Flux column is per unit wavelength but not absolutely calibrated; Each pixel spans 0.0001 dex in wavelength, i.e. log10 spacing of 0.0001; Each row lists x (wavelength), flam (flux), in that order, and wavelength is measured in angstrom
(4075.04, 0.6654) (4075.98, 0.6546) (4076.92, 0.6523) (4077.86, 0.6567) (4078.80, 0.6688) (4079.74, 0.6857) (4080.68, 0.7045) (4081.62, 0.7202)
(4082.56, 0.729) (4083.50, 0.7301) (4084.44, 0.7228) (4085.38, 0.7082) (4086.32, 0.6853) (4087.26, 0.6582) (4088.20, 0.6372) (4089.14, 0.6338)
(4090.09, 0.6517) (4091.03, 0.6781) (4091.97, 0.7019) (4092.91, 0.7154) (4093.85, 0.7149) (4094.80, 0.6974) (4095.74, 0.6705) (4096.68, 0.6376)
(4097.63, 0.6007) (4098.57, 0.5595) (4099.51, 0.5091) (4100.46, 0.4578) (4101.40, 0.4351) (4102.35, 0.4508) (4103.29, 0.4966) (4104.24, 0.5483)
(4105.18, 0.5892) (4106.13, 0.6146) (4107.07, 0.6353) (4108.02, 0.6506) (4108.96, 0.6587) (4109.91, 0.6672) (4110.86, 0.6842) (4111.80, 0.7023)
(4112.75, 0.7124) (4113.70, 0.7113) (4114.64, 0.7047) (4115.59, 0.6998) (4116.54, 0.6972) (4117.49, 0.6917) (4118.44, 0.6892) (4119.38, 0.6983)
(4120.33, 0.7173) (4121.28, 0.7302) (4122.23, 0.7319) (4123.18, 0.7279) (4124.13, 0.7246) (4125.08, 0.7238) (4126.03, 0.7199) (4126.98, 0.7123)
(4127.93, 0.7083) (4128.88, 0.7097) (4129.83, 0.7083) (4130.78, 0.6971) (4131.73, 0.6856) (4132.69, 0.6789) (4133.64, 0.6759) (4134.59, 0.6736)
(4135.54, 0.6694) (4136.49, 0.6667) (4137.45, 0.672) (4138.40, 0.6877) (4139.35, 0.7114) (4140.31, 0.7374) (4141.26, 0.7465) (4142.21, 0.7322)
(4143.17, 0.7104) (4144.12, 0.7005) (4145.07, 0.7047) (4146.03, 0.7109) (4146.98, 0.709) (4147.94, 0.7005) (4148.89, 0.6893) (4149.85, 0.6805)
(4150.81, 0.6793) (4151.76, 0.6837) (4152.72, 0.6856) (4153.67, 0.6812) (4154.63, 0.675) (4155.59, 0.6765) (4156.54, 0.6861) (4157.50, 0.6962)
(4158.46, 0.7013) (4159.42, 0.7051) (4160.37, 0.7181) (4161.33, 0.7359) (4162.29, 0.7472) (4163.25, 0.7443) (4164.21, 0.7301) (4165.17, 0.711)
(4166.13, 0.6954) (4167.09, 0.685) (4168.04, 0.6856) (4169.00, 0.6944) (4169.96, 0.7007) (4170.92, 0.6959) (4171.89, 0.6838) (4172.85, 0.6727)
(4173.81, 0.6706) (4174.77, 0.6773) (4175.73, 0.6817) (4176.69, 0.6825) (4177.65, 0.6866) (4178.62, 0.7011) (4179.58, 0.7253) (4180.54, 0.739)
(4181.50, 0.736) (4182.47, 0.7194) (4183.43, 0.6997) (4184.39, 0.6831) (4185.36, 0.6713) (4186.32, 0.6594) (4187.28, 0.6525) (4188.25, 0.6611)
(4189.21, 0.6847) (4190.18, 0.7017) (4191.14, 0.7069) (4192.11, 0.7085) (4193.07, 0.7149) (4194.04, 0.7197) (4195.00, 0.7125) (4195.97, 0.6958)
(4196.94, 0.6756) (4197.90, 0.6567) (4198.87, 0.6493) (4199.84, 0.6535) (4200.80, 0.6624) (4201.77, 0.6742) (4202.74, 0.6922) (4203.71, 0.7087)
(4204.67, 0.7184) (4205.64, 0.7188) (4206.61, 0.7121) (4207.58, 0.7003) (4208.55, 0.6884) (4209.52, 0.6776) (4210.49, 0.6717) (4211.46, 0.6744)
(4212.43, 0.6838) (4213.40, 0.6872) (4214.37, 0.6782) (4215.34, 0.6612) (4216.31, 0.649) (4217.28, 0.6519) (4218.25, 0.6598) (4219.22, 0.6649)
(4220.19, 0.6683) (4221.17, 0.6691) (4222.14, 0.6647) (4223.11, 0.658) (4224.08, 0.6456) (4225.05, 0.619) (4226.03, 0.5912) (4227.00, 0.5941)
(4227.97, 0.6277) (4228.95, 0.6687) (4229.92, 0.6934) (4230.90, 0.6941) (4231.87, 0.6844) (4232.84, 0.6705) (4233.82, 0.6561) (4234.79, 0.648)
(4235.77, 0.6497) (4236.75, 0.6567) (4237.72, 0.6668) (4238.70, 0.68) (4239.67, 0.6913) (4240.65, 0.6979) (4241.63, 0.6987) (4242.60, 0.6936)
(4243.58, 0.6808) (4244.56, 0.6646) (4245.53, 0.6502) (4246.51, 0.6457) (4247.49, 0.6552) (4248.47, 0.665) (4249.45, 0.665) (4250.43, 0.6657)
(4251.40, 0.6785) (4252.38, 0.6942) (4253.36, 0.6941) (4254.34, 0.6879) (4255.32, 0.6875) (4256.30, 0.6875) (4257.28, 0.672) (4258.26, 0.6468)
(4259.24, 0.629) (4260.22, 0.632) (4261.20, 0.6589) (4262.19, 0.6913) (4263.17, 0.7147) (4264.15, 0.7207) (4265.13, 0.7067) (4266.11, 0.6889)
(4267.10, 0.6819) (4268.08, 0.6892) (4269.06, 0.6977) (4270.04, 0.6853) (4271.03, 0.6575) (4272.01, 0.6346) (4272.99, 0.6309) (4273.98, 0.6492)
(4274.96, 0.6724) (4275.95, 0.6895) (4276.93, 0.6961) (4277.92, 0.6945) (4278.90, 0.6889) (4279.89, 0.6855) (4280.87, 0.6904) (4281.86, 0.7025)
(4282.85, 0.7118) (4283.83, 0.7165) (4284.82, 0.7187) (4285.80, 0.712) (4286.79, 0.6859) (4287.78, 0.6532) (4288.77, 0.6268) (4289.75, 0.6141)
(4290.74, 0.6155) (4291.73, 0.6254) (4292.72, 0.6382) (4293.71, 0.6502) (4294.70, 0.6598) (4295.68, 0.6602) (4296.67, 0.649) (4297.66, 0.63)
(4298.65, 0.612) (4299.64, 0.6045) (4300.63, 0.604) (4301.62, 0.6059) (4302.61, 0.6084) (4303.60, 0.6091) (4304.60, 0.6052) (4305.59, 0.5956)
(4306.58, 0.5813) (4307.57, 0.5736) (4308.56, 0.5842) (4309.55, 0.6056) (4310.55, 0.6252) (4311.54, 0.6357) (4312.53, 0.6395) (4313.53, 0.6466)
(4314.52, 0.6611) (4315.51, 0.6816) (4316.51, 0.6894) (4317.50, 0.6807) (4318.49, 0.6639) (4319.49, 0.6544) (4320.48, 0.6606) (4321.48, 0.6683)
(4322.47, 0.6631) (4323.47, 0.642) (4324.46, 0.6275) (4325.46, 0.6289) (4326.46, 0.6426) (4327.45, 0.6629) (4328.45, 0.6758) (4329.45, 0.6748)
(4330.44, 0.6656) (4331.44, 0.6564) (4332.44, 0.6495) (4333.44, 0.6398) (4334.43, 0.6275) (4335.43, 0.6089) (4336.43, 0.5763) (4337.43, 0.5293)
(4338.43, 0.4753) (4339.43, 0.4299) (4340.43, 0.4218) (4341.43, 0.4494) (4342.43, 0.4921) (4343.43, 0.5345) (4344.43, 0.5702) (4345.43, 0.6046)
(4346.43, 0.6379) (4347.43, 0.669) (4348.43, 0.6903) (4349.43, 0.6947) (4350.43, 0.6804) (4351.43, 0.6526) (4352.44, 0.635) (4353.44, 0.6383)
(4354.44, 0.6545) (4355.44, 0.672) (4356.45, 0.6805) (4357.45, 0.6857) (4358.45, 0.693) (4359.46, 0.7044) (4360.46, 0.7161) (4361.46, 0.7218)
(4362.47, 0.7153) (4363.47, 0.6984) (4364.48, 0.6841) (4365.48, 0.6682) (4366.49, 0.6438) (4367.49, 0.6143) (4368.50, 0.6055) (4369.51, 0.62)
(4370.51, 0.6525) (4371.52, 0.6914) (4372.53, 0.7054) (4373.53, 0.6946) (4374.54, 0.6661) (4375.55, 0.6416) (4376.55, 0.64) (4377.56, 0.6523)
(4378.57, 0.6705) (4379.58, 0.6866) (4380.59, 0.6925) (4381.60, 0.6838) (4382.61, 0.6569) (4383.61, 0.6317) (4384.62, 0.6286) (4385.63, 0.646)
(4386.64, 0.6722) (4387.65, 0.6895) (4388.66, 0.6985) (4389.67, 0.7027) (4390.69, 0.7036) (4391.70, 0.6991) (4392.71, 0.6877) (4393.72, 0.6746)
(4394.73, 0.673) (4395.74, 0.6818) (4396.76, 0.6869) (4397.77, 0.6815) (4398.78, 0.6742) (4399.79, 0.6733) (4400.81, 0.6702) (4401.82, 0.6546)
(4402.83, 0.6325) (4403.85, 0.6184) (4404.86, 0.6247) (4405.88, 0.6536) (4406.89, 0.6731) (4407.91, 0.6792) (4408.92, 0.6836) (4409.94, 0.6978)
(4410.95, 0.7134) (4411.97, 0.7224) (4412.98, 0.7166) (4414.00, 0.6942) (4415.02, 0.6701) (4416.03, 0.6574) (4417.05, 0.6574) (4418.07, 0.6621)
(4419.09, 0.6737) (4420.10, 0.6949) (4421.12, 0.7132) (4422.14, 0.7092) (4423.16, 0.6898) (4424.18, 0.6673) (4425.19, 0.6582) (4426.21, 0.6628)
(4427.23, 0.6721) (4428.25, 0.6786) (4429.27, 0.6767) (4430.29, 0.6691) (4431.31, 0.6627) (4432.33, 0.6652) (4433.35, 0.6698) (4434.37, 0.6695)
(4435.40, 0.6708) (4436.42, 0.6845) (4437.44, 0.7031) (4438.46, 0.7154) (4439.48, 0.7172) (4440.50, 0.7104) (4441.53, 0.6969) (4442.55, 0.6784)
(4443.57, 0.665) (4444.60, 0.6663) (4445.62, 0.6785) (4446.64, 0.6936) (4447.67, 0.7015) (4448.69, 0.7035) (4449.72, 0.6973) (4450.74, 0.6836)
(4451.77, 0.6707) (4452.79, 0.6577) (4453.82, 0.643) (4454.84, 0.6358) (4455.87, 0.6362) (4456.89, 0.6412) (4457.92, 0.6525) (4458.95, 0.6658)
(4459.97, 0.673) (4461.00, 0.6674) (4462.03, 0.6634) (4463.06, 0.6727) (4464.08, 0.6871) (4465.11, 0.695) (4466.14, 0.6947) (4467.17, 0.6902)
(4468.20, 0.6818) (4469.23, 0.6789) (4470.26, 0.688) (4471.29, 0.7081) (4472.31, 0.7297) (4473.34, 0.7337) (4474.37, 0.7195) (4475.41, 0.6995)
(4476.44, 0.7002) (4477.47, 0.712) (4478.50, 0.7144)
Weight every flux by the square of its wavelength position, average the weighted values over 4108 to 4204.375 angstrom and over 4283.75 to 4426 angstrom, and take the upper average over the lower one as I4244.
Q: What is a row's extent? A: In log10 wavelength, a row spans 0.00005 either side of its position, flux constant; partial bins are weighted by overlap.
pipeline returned 1.02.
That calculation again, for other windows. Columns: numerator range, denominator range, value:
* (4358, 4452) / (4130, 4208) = 1.09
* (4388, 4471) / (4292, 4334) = 1.12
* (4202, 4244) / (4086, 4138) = 1.07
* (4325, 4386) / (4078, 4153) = 1.06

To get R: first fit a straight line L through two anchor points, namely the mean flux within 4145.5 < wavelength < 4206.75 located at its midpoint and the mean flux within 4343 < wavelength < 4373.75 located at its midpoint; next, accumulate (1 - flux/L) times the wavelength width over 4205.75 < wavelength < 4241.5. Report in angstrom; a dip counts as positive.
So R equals 1.04 angstrom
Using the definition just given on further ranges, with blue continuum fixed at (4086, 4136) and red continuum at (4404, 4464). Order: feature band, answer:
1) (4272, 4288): -0.4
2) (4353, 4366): -0.3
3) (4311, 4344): 2.8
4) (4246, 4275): -0.2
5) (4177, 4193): -0.8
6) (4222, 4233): 0.3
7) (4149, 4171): -1.3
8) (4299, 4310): 1.2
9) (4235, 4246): -0.1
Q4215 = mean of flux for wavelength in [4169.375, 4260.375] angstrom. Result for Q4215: 0.677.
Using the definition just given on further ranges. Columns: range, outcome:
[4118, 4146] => 0.705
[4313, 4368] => 0.636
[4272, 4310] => 0.646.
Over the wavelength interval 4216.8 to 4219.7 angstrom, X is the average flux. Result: 0.659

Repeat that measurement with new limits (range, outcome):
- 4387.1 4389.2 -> 0.694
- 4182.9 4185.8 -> 0.686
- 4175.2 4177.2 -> 0.684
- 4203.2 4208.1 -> 0.711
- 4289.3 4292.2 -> 0.617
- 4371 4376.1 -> 0.68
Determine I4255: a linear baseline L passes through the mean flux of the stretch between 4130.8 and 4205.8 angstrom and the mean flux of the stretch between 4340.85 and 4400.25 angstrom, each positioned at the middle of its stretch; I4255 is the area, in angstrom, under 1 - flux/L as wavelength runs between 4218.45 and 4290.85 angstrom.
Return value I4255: 1.0 angstrom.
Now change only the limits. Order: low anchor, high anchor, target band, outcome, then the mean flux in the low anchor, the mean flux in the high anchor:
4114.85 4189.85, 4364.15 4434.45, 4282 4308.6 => 1.8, 0.699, 0.671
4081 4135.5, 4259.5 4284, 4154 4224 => -1.7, 0.665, 0.683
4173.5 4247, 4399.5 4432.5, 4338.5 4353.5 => 2.1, 0.678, 0.674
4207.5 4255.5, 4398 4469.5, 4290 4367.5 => 4.6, 0.667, 0.676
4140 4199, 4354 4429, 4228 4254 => 0.7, 0.698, 0.675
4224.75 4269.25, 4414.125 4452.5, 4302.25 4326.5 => 1.4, 0.67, 0.682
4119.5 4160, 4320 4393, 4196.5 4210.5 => 0.0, 0.701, 0.644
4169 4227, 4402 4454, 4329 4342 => 2.1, 0.681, 0.679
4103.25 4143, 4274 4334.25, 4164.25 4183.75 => -0.6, 0.688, 0.65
